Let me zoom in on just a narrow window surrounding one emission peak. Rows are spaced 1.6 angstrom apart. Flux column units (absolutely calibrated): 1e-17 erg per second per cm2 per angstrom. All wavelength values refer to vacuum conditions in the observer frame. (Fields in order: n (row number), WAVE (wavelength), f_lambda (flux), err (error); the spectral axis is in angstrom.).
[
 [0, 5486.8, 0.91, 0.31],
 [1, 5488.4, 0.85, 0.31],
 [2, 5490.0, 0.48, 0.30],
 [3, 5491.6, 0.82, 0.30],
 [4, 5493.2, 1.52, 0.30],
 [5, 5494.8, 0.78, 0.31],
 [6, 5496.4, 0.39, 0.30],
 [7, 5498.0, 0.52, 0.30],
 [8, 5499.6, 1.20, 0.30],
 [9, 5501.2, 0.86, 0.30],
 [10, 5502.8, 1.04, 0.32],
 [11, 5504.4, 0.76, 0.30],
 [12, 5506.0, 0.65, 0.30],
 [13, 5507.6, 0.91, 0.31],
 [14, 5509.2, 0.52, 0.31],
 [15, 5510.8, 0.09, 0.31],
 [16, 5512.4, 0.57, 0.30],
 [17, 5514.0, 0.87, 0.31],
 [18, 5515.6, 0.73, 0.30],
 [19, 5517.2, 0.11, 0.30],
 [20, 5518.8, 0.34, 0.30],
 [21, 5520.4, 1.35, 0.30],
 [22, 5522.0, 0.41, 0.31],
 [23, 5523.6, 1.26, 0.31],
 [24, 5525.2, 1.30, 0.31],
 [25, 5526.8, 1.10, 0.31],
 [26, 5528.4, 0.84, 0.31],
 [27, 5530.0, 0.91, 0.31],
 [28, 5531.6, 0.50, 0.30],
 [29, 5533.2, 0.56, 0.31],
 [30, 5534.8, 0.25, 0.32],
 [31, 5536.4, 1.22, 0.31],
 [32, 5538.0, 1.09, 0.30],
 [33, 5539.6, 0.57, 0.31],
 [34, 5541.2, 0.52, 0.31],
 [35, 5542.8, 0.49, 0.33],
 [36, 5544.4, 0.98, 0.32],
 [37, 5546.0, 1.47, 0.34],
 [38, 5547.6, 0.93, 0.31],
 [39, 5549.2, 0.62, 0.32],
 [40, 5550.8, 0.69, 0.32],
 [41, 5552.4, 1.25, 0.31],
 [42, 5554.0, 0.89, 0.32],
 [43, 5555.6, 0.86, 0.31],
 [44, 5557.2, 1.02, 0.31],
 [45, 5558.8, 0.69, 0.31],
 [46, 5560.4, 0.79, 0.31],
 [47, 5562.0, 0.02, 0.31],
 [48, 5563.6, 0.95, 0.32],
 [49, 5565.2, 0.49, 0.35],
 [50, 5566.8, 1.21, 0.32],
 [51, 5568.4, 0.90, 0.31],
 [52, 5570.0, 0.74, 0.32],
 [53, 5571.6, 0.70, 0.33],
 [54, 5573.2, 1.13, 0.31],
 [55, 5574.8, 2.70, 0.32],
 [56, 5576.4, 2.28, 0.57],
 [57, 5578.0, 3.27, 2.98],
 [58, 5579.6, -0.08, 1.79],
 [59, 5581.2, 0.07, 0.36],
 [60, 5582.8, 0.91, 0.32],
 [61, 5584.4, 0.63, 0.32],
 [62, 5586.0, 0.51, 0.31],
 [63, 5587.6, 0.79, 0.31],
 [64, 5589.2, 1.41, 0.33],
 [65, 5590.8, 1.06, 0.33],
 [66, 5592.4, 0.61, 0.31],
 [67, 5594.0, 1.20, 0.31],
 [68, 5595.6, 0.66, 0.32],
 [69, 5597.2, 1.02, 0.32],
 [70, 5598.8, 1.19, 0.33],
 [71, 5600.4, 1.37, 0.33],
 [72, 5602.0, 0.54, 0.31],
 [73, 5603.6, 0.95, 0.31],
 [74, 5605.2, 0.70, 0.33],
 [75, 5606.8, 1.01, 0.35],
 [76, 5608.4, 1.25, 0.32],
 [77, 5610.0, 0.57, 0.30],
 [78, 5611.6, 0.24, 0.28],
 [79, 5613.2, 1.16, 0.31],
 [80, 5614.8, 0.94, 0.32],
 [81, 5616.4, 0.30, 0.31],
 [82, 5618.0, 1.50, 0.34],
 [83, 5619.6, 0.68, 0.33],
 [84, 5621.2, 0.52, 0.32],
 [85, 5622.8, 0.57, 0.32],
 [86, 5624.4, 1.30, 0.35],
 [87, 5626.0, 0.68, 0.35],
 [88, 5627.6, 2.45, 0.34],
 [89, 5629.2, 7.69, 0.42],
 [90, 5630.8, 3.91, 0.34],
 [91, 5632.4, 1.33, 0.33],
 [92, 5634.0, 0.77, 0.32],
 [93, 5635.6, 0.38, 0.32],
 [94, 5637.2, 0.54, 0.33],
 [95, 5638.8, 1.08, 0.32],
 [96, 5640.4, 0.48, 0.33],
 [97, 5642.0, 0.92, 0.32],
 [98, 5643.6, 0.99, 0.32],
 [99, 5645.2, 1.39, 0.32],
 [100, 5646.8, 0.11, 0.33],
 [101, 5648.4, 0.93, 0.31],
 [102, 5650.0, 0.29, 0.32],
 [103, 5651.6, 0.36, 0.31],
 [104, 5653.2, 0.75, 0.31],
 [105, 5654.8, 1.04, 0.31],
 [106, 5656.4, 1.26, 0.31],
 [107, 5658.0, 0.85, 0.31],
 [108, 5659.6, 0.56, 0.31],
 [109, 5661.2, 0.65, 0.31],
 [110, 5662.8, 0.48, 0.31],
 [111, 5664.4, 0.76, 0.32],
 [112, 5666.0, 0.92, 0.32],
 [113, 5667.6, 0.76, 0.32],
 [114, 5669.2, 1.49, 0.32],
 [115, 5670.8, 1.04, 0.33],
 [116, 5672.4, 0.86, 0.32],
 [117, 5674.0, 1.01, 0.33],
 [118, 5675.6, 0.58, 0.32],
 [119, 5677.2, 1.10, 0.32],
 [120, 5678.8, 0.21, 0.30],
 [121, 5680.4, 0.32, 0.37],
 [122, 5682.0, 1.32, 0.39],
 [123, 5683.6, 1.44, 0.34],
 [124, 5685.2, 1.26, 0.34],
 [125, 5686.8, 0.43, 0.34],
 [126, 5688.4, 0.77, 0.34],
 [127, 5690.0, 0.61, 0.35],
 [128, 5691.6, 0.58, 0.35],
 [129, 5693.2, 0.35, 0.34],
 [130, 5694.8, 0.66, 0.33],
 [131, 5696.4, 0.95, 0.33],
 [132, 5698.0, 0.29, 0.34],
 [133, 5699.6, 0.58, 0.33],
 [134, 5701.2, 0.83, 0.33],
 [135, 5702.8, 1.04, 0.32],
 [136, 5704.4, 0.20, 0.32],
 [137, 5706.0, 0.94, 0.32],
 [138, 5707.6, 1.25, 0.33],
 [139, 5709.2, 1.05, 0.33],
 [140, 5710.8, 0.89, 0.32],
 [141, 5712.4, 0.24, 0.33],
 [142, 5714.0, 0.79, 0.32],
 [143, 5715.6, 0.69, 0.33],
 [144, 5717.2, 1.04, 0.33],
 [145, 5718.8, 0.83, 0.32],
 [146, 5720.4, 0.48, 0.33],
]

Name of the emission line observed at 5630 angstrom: [O III]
